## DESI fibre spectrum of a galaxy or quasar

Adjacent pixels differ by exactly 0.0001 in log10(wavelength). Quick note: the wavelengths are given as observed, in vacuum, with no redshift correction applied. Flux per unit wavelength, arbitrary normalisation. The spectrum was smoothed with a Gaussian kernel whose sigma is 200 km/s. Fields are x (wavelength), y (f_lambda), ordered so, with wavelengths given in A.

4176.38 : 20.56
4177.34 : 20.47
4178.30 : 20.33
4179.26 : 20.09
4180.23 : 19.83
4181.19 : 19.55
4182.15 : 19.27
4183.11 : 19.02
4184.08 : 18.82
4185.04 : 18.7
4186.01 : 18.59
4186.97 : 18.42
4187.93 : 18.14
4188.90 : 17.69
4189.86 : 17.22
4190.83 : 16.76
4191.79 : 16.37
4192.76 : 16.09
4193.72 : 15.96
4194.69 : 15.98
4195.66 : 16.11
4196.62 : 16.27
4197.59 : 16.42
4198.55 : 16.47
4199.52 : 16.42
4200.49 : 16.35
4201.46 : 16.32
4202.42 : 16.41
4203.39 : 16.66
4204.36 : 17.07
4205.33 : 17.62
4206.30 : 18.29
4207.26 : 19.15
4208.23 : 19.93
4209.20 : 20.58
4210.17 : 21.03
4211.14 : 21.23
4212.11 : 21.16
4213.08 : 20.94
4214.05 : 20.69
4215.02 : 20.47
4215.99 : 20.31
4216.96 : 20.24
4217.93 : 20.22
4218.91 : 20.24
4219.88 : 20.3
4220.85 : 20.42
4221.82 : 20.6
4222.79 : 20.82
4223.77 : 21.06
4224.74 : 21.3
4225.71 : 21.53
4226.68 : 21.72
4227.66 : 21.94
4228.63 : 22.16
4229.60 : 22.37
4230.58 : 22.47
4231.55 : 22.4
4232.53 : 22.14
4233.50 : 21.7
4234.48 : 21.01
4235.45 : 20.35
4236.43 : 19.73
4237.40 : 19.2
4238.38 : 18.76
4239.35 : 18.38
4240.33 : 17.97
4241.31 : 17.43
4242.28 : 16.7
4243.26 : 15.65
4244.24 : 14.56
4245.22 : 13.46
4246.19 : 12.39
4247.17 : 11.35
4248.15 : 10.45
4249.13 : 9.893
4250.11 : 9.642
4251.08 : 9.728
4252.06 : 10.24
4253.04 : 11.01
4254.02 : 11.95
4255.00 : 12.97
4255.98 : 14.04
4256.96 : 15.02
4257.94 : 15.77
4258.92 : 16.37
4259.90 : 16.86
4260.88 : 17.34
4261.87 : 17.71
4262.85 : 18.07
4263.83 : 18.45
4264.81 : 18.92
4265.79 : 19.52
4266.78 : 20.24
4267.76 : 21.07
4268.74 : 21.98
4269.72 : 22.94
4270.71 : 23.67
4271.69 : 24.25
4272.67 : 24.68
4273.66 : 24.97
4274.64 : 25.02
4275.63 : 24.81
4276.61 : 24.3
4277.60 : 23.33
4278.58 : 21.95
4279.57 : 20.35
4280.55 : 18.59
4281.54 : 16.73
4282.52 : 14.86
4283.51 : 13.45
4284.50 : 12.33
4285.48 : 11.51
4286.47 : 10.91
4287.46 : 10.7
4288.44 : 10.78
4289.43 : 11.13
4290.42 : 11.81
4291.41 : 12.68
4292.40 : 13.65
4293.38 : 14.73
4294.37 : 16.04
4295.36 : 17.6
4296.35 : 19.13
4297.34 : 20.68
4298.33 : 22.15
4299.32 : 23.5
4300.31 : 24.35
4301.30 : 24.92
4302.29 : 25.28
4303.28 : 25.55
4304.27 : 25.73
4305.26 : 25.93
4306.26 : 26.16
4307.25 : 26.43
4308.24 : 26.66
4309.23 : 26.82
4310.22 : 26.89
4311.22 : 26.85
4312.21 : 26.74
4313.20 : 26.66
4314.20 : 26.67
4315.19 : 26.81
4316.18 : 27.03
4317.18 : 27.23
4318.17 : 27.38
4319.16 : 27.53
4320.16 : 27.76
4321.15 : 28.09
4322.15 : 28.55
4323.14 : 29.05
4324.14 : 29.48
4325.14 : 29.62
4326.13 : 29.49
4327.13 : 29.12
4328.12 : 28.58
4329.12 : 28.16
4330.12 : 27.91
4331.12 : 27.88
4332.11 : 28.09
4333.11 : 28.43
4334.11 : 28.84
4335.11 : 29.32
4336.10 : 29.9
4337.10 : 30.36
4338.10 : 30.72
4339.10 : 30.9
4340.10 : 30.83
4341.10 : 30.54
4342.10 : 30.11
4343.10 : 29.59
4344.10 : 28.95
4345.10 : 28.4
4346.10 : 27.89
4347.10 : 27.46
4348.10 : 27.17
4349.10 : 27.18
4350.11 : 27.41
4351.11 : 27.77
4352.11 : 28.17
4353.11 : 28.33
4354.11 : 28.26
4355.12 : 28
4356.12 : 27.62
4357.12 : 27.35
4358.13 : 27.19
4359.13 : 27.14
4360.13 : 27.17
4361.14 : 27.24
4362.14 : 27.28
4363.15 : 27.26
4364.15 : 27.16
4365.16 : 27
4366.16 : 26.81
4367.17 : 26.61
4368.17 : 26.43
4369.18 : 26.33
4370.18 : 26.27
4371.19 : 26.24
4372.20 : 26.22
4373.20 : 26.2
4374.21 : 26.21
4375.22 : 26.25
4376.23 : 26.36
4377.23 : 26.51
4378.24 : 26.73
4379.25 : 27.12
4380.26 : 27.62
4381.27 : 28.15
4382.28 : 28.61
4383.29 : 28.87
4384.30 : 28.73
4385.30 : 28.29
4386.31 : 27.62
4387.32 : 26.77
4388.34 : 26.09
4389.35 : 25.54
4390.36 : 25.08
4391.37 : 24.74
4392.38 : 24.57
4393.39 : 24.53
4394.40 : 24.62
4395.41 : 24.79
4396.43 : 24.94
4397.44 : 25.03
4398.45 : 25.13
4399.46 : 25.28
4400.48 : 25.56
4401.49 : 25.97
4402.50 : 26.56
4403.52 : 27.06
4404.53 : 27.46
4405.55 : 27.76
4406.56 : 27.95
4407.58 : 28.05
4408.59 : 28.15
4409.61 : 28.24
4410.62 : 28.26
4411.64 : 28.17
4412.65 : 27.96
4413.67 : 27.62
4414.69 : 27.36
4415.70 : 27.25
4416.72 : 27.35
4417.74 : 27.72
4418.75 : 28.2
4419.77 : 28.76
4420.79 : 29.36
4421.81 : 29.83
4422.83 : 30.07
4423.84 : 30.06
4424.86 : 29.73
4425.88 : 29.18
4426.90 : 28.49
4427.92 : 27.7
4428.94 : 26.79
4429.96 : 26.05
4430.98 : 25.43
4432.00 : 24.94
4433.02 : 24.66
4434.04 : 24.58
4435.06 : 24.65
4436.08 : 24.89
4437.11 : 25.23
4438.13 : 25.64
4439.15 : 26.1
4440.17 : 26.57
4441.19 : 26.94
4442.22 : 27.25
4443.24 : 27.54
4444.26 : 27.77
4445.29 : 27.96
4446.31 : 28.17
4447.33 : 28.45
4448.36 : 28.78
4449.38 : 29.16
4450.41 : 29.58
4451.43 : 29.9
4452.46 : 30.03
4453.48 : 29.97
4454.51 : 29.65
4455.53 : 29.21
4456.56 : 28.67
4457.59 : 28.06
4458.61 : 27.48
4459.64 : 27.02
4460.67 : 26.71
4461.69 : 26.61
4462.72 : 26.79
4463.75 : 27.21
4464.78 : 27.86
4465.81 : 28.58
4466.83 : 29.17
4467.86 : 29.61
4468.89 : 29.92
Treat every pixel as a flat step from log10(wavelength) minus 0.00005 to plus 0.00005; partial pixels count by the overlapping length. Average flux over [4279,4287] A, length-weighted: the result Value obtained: 14.9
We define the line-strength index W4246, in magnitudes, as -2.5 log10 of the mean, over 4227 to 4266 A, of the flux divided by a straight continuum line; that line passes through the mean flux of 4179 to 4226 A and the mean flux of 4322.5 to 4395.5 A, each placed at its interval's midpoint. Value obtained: 0.26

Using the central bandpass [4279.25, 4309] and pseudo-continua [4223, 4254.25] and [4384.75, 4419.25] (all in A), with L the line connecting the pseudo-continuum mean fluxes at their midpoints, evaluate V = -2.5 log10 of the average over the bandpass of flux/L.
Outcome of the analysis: 0.112 mag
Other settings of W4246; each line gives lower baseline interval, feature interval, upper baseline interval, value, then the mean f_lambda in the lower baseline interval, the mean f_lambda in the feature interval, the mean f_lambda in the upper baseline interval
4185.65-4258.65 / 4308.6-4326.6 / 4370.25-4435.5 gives -0.22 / 17.7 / 27.7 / 27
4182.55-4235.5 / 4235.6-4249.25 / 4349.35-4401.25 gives 0.30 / 19.2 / 15.7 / 26.7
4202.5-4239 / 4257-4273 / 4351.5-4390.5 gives 0.14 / 20.4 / 19.7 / 27.1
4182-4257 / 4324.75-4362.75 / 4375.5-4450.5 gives -0.20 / 17.8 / 28.5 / 27.1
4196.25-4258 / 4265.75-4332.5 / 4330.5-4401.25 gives 0.01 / 17.8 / 22.8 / 27.3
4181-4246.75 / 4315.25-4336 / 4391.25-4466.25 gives -0.22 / 18.8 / 28.4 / 27.3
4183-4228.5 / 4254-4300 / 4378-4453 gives 0.20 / 18.8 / 17.9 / 27.2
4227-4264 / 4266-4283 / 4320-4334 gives -0.06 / 16.5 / 21.9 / 28.6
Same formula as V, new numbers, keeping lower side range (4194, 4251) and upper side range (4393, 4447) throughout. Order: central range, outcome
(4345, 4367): -0.14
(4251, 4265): 0.31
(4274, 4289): 0.20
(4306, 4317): -0.20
